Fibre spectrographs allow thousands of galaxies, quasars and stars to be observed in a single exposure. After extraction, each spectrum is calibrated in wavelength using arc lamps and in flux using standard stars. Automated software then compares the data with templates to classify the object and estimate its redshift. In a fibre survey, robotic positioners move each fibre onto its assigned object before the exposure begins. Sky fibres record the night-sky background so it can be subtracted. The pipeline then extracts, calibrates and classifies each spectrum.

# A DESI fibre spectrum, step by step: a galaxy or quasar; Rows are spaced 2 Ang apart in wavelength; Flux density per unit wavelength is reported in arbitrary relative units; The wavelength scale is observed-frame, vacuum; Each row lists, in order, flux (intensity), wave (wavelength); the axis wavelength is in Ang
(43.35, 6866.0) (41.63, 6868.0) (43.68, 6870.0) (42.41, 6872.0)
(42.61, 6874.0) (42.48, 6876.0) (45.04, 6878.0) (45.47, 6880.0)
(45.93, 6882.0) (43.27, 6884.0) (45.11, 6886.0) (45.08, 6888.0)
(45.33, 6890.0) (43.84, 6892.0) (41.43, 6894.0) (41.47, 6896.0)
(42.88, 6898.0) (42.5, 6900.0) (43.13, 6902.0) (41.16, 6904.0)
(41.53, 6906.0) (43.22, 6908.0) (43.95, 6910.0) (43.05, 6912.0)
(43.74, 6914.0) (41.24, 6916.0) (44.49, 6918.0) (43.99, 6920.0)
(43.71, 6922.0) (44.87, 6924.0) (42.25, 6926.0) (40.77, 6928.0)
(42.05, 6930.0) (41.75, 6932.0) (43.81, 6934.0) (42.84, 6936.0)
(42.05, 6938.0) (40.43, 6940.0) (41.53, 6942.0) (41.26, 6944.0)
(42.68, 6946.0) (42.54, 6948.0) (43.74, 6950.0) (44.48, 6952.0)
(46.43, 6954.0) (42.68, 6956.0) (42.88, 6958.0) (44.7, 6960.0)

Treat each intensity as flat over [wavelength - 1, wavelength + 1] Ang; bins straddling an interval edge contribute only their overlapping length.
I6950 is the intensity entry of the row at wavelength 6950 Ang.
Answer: 43.74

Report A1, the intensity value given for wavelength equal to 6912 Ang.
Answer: 43.05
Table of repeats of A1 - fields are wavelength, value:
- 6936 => 42.84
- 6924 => 44.87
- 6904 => 41.16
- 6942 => 41.53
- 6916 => 41.24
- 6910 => 43.95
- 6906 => 41.53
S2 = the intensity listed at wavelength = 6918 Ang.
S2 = 44.49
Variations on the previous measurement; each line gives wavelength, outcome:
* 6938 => 42.05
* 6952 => 44.48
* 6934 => 43.81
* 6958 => 42.88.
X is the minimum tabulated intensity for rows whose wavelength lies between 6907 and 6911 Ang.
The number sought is 43.22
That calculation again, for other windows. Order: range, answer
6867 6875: 41.63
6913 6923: 41.24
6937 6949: 40.43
